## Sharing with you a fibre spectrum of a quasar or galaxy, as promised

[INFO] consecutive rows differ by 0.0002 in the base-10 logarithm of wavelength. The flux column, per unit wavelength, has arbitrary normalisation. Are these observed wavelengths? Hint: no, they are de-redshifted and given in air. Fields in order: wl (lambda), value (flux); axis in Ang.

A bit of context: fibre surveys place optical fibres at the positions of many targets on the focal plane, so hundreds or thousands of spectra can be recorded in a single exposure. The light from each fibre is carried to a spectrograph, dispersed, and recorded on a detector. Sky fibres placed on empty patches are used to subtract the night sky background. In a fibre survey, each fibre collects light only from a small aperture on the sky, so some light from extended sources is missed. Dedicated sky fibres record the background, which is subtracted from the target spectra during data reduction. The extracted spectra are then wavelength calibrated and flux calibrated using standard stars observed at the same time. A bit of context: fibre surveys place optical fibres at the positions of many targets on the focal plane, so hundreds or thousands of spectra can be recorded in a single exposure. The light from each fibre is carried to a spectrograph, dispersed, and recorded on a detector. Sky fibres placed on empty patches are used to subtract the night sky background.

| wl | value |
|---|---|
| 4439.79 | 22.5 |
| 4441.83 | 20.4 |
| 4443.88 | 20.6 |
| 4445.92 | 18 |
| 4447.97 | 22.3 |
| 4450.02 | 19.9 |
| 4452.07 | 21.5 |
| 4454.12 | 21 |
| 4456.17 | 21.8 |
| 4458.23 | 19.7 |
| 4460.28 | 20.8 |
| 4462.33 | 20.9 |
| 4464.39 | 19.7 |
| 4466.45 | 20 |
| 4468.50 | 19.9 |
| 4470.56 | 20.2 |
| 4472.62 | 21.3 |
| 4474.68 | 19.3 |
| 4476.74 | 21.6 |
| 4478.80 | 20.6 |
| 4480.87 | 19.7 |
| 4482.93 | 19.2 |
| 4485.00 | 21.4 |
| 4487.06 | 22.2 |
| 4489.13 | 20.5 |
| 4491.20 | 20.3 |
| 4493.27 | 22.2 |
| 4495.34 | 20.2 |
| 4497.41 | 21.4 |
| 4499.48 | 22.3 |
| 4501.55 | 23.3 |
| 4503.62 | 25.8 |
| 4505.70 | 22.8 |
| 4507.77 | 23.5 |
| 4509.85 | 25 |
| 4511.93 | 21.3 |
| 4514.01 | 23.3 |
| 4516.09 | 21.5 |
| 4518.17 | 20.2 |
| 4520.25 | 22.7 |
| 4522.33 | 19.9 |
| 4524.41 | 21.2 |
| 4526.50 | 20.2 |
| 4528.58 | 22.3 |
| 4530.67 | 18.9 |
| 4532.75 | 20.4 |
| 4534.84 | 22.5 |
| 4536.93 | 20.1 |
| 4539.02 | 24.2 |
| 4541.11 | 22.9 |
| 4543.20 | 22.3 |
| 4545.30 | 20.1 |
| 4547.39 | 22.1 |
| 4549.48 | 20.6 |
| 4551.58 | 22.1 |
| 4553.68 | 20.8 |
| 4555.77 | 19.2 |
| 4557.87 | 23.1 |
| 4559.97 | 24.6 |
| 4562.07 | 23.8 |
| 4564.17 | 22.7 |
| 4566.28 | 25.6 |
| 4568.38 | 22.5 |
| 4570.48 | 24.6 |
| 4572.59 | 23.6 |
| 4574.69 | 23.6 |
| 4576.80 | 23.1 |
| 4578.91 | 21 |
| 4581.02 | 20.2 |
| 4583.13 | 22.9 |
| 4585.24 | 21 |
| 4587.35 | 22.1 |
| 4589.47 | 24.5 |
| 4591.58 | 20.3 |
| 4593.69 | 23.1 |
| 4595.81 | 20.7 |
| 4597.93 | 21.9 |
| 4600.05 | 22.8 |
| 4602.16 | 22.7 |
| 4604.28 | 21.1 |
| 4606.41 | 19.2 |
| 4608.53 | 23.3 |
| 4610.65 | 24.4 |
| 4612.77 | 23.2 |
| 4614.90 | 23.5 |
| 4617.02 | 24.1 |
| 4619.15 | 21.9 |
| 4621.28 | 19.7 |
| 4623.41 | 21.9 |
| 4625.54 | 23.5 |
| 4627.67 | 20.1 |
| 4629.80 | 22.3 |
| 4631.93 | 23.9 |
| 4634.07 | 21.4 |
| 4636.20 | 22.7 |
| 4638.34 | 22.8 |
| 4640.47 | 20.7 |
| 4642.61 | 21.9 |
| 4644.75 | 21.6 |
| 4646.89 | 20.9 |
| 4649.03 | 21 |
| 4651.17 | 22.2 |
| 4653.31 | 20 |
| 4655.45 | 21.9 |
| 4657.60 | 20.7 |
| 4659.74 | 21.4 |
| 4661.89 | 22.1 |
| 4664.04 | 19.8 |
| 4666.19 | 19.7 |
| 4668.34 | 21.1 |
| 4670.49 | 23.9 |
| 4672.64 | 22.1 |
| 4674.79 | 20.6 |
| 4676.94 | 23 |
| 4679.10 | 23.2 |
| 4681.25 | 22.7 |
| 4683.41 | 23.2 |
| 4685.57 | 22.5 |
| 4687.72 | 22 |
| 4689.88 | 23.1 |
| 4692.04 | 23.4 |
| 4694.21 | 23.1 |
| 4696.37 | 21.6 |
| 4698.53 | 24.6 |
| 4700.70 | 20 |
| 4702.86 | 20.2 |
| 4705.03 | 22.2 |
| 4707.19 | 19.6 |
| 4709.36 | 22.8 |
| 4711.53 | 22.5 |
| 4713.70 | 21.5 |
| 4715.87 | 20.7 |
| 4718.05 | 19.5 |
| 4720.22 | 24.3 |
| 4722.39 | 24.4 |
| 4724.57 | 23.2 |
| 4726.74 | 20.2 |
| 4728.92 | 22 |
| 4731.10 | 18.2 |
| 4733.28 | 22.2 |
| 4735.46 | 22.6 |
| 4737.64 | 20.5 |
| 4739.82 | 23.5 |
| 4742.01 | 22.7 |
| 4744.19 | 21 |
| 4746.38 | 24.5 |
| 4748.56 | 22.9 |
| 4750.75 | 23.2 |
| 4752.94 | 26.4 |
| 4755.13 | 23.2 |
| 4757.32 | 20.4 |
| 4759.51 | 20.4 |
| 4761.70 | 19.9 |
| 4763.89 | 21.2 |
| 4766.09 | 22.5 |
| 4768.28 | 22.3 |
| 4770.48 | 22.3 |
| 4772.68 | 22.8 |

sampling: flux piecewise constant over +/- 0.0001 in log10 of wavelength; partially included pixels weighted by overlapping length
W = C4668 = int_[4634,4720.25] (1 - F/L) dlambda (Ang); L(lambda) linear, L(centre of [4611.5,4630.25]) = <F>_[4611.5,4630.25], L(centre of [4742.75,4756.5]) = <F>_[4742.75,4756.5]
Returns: 3.8 Ang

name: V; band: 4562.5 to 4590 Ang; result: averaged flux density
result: 22.9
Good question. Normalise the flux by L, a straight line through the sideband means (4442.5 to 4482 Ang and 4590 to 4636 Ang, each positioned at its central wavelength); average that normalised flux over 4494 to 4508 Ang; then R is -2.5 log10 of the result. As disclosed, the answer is -0.090 mag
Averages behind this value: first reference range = 20.5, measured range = 22.7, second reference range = 22.2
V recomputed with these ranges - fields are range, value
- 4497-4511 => 23.5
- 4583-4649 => 22.1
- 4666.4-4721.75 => 22.1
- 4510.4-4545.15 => 21.5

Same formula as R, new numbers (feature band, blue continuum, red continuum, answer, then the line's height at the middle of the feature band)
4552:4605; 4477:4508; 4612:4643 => -0.02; 22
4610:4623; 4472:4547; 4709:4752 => -0.04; 21.8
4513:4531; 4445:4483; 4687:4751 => -0.02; 20.8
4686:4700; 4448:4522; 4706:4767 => -0.05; 21.9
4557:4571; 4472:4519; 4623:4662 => -0.10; 21.7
